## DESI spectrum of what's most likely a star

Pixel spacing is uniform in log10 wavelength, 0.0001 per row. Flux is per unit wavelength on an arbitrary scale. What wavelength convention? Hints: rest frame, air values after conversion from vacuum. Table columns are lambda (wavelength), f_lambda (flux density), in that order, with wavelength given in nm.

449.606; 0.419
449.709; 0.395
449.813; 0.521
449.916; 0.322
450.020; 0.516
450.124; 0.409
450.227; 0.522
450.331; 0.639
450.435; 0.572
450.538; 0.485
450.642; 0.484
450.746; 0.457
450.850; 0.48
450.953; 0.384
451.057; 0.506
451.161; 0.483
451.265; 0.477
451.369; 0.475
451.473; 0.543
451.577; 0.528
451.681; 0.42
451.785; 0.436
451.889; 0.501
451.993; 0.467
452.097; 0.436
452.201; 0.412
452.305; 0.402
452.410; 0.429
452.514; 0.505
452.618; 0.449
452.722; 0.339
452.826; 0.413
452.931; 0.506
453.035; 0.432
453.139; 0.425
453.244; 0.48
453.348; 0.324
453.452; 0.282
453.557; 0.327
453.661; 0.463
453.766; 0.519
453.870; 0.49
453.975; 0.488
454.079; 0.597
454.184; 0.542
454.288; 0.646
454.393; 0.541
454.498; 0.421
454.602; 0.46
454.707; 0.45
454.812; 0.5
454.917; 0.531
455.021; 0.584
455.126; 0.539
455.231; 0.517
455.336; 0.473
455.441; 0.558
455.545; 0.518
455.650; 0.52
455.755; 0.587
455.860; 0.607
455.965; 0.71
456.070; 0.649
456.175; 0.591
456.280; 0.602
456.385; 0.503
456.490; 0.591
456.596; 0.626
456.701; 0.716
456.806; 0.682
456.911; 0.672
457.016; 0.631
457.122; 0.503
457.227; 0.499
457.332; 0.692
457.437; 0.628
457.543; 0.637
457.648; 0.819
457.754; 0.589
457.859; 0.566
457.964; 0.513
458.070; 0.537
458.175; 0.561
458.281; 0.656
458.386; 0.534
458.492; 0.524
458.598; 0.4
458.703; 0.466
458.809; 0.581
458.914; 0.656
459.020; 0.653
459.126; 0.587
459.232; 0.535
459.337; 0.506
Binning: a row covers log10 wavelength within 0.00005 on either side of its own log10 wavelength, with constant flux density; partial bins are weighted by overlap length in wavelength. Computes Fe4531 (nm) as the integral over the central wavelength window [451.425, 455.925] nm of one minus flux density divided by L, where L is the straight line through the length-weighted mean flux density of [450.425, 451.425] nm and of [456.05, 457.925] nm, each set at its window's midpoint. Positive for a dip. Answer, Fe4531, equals 0.520 nm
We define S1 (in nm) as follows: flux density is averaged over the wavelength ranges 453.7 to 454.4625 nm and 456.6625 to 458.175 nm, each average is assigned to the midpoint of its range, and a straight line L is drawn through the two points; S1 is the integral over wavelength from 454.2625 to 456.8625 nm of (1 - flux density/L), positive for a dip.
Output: 0.05 nm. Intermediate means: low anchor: 0.542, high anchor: 0.618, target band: 0.564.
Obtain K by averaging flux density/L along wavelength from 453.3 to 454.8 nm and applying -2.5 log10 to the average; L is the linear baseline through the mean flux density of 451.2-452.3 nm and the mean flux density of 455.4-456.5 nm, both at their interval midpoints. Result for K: 0.14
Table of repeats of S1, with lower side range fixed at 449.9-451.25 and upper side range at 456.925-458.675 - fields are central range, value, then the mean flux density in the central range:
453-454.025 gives 0.199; 0.423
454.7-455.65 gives 0.042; 0.522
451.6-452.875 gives 0.178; 0.436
